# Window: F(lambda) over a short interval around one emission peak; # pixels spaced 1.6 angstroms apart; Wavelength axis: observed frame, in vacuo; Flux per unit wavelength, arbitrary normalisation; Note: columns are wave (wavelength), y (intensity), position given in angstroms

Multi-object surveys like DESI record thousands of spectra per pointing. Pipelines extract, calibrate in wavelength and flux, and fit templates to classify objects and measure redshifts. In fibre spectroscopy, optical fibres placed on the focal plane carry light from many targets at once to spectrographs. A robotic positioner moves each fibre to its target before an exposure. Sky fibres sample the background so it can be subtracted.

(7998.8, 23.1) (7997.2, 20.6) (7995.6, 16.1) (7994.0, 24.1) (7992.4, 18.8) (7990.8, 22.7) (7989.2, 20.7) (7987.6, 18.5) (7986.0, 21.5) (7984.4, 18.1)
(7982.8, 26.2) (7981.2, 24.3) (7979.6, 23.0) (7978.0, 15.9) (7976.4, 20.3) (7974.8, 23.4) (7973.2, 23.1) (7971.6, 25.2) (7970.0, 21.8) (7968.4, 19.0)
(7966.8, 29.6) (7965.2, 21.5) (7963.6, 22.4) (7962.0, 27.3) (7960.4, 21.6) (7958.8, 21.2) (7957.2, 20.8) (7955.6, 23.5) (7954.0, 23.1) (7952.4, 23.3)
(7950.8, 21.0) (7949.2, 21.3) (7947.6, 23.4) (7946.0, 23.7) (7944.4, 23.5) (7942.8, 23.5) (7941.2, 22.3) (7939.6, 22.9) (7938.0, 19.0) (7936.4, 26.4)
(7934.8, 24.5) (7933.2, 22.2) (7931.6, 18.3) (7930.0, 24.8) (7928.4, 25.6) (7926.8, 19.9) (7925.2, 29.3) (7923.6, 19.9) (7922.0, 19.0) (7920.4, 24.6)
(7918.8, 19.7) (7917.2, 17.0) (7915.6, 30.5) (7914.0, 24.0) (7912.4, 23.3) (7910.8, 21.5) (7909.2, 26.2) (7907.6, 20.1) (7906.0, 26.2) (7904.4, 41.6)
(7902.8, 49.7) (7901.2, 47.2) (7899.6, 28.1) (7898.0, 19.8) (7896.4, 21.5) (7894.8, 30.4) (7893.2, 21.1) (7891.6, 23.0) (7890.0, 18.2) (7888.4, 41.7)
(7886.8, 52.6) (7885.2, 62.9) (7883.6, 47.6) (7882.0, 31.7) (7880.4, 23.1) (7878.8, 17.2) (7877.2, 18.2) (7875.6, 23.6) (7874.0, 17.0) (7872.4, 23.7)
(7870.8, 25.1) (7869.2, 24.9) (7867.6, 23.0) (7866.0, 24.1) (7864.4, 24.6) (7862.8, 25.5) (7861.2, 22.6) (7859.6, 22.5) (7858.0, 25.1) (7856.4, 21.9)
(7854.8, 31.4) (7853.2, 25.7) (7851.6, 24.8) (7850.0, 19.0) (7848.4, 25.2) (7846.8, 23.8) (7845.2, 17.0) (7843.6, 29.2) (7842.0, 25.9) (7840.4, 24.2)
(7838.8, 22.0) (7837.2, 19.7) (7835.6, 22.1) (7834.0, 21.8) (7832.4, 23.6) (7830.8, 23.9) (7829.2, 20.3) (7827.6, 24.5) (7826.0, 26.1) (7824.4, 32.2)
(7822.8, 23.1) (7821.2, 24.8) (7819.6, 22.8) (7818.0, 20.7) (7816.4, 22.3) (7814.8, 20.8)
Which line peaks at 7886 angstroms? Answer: [S II]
